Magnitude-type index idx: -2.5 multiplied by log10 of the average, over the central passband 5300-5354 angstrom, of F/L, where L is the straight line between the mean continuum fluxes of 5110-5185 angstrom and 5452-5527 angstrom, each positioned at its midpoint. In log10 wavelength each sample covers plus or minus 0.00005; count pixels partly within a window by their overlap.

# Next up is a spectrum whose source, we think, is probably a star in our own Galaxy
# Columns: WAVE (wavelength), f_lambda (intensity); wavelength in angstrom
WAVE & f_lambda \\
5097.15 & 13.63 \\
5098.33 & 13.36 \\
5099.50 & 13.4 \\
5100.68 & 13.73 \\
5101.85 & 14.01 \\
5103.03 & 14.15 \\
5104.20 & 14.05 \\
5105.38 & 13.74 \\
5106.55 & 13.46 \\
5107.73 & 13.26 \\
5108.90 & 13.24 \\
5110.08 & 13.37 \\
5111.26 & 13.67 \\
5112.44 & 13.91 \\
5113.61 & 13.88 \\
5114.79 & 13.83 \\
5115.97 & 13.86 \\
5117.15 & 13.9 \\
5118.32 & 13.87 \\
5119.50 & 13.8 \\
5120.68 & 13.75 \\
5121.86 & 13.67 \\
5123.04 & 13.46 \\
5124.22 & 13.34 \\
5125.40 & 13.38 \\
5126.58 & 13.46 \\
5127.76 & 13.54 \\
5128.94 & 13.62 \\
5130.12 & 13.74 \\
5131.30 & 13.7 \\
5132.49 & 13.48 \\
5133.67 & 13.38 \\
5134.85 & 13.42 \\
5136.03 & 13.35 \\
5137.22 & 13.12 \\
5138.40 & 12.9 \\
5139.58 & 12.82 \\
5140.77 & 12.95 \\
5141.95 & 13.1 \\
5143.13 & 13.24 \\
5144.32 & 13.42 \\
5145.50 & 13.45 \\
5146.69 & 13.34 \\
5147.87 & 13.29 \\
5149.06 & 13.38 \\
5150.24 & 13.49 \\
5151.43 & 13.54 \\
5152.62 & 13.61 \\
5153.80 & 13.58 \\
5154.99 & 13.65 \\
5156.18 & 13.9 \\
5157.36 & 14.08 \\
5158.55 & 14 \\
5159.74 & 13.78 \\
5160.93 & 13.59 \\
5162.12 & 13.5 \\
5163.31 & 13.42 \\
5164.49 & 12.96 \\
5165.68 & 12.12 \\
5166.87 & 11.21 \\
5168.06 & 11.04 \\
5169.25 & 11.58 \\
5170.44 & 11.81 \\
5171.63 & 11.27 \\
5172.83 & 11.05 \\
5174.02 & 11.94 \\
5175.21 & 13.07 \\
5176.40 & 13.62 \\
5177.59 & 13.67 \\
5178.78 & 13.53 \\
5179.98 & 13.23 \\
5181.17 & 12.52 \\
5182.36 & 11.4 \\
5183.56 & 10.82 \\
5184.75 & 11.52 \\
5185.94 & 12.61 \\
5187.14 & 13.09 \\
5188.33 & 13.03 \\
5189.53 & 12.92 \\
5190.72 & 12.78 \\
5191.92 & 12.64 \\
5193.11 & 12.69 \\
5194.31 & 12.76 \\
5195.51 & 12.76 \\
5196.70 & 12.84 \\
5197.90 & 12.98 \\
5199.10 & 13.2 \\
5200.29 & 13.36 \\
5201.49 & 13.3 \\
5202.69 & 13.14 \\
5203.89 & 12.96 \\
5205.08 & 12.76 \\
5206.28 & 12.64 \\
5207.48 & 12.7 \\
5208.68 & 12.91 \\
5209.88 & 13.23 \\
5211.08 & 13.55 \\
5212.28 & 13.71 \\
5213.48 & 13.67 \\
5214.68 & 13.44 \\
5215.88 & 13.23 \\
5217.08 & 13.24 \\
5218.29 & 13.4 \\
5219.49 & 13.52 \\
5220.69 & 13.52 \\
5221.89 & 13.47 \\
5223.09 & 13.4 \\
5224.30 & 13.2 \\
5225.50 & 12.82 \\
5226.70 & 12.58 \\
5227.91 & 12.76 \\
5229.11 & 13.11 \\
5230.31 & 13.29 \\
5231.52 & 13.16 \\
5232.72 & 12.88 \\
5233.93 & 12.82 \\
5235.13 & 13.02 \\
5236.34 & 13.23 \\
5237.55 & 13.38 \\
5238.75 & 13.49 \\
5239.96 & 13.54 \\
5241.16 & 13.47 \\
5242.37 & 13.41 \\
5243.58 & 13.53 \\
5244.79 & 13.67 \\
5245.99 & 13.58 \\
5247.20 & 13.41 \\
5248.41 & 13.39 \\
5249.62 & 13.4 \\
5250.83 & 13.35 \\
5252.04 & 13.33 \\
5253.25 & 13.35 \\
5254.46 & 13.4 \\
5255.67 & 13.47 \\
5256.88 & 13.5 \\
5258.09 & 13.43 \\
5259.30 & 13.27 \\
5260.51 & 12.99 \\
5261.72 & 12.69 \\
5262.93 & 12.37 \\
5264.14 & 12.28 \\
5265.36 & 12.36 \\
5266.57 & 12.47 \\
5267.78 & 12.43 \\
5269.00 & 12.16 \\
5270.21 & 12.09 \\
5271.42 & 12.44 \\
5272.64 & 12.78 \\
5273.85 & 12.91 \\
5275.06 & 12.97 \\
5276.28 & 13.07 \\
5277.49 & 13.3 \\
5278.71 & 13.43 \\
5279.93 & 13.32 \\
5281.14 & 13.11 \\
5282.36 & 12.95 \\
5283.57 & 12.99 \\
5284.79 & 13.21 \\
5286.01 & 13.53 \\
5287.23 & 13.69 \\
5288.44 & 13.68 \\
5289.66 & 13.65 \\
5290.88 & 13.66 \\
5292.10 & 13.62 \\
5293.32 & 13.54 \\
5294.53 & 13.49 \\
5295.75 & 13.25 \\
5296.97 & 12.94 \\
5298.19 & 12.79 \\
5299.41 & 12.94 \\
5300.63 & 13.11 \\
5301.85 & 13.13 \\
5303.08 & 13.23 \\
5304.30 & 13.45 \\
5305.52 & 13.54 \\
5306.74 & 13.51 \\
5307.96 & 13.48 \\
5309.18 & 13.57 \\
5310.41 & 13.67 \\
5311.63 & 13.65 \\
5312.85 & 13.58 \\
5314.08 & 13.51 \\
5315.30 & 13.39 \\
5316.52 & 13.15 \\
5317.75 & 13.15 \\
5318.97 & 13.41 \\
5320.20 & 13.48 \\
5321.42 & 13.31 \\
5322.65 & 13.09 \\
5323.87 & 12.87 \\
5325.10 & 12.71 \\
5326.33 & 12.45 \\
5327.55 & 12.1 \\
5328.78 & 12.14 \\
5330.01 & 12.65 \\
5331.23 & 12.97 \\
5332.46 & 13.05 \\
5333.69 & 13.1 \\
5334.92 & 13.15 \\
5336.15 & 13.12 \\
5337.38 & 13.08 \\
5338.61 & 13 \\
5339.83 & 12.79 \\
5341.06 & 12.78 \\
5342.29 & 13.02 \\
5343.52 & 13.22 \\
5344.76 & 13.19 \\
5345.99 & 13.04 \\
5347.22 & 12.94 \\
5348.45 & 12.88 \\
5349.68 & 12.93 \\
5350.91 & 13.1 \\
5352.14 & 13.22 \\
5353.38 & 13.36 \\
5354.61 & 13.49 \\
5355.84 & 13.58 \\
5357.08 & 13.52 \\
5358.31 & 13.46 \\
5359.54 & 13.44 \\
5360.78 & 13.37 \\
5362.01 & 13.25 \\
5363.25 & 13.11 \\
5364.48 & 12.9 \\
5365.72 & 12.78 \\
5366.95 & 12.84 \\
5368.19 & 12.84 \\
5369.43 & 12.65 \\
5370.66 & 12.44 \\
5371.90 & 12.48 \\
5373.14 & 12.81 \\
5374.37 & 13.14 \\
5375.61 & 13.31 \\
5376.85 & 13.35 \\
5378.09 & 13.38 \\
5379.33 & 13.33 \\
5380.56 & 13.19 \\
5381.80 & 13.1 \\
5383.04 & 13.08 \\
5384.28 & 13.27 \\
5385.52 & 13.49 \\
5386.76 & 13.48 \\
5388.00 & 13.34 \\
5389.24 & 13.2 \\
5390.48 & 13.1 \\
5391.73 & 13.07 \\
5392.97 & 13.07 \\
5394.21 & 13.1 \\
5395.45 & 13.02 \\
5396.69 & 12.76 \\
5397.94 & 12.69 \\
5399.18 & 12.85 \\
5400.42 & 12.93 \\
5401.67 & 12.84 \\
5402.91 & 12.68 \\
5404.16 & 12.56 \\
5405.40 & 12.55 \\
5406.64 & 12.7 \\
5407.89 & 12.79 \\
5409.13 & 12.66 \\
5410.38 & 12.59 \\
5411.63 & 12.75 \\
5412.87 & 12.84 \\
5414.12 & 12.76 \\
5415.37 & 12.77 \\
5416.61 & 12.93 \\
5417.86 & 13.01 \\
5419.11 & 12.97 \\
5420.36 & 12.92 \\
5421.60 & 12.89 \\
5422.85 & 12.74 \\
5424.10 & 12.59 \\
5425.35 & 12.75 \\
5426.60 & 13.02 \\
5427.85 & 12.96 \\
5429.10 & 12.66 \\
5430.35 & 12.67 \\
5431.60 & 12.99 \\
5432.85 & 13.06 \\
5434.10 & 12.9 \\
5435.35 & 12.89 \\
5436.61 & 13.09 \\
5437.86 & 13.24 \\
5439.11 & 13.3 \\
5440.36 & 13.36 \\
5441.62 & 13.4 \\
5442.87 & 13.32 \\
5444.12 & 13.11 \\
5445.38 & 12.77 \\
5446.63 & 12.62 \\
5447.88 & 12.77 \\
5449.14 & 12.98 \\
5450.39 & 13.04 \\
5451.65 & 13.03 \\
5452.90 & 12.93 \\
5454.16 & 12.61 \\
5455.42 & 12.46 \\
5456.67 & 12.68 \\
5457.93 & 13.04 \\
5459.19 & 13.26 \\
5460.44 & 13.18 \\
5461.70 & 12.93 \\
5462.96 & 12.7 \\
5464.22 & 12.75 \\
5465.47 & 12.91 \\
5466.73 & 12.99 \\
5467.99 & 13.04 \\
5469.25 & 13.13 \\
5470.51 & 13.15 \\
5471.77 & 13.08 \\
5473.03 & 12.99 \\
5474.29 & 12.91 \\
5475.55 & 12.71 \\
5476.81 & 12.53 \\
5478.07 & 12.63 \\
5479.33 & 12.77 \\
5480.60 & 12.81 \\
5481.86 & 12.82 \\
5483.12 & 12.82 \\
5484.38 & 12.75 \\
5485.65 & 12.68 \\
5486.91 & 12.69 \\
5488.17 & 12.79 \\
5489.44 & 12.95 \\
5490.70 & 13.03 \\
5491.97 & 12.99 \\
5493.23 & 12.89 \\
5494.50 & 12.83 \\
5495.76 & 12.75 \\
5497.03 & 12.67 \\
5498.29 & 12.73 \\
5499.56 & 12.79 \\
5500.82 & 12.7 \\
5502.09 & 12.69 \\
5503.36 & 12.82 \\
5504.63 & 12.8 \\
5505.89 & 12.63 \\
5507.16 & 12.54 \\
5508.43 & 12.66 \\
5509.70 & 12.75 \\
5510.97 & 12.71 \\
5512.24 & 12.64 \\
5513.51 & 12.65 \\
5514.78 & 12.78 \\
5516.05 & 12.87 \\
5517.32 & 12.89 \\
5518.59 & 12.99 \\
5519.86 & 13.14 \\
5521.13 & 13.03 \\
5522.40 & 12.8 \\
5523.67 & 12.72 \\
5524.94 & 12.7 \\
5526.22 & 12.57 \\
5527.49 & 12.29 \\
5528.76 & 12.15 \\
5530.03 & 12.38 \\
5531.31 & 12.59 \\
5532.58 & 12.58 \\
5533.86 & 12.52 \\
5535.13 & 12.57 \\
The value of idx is -0.012 mag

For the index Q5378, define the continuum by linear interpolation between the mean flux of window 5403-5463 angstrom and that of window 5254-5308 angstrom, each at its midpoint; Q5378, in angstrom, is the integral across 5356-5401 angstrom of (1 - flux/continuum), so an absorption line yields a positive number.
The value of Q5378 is -0.44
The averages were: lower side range 13.1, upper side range 12.9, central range 13.1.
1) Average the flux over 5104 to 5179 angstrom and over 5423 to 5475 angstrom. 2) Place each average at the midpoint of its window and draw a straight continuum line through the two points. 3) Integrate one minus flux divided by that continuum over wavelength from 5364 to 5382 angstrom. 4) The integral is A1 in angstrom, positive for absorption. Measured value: 0.1 angstrom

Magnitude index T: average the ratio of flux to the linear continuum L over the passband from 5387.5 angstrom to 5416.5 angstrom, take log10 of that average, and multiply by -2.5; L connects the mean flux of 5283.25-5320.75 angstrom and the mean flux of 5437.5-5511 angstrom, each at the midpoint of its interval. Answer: 0.02 mag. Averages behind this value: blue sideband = 13.4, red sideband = 12.9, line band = 12.9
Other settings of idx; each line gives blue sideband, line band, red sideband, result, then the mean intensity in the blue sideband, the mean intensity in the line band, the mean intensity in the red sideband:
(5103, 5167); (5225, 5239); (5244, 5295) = 0.02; 13.5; 13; 13.1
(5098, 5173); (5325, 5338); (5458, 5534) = 0.02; 13.3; 12.8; 12.8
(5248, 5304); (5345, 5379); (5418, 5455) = -0.01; 13.1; 13.1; 12.9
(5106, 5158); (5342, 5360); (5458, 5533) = -0.01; 13.5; 13.2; 12.8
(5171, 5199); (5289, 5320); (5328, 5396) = -0.04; 12.6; 13.4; 13.1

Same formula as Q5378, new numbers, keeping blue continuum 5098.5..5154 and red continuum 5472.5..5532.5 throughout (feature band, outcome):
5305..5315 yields -0.32 angstrom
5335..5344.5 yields 0.05 angstrom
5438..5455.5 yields -0.19 angstrom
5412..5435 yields 0.09 angstrom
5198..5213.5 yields 0.25 angstrom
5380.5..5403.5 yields -0.16 angstrom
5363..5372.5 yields 0.21 angstrom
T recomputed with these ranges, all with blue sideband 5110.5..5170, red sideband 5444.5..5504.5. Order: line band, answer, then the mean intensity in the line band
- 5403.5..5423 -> 0.014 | 12.8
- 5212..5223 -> -0.018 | 13.5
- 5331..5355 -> -0.002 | 13.1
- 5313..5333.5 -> 0.008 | 13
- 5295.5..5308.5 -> -0.008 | 13.2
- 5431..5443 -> -0.020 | 13.1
